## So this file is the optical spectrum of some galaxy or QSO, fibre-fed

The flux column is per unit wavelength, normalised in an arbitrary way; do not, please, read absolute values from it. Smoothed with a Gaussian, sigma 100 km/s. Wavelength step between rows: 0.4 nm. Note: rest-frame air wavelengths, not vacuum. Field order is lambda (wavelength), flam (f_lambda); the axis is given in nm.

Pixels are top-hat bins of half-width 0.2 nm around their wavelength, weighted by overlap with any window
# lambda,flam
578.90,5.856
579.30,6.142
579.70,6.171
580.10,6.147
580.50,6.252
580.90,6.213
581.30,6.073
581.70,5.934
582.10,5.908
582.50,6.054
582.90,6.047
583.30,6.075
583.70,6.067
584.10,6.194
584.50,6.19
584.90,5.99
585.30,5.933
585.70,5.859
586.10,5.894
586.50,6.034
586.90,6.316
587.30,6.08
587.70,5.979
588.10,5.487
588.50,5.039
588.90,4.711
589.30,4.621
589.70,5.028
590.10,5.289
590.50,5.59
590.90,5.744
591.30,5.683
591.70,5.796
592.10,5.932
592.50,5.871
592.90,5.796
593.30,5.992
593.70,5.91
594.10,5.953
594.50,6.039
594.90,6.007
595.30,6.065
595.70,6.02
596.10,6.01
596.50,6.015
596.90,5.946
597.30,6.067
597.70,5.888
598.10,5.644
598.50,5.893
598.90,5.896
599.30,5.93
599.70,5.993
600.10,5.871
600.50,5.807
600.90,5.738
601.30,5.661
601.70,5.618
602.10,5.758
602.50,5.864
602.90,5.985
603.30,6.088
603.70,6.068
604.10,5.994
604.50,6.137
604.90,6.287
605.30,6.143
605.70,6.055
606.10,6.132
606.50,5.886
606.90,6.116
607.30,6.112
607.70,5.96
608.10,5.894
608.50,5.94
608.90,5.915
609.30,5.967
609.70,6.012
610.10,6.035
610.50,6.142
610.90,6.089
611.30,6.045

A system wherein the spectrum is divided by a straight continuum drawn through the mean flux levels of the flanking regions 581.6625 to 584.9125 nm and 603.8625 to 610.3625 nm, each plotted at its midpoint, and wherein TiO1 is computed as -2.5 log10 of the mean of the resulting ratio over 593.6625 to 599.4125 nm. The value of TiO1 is 0.02 mag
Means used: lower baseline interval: 6.06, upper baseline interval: 6.04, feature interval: 5.95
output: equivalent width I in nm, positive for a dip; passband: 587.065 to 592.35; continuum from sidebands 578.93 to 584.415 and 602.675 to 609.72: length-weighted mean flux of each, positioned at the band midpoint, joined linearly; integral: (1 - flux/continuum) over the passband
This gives 0.527 nm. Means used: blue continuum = 6.09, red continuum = 6.04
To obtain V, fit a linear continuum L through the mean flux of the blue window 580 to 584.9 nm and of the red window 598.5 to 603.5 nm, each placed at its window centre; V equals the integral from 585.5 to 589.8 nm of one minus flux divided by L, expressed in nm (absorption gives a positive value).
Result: 0.33 nm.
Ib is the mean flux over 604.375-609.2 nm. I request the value 6.05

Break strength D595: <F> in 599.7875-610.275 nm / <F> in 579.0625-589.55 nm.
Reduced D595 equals 1.01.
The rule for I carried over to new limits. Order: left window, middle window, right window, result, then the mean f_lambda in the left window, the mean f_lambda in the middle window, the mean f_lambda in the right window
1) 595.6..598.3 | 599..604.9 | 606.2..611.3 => 0.061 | 5.94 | 5.91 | 6.01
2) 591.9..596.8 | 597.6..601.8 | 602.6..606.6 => 0.146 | 5.97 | 5.82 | 6.08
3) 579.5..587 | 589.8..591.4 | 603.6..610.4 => 0.138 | 6.07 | 5.54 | 6.04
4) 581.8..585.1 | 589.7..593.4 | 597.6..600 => 0.164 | 6.06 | 5.7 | 5.87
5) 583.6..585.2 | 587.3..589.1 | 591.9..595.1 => 0.192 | 6.1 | 5.39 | 5.94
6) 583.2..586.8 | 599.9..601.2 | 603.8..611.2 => 0.053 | 6.03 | 5.79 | 6.05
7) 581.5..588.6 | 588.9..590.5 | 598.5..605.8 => 0.251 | 5.96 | 5.02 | 5.94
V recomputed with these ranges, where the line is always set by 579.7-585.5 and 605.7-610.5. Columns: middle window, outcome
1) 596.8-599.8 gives 0.065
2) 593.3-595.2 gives 0.020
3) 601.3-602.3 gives 0.057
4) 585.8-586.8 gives 0.013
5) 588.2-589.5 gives 0.261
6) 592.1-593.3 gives 0.035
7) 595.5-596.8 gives 0.007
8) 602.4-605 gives -0.018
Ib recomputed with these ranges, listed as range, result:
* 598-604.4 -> 5.87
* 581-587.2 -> 6.04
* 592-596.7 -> 5.97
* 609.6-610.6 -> 6.06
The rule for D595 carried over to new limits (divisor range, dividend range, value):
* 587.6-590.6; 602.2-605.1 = 1.17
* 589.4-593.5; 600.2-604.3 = 1.04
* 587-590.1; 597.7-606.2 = 1.12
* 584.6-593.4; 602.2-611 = 1.06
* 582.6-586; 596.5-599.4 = 0.98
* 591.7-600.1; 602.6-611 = 1.02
